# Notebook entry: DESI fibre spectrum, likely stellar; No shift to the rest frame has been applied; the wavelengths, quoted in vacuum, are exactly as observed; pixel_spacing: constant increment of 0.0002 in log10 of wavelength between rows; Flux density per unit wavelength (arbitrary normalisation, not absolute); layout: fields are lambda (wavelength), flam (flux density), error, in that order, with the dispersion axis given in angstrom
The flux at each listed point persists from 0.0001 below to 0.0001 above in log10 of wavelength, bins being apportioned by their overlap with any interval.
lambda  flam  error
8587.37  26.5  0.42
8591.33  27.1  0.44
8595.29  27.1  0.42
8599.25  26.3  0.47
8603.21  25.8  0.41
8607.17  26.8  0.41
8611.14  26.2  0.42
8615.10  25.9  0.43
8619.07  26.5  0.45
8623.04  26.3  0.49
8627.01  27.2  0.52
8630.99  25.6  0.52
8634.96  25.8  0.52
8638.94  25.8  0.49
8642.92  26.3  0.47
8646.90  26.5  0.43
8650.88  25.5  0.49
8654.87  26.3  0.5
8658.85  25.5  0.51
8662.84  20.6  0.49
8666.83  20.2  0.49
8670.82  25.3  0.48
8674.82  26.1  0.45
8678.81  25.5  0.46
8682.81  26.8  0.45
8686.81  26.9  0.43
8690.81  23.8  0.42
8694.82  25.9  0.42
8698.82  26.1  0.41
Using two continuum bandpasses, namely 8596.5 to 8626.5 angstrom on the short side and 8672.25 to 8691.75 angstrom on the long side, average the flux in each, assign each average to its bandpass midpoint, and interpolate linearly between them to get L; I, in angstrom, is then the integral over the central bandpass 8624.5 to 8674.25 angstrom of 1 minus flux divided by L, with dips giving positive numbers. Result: 1.9 angstrom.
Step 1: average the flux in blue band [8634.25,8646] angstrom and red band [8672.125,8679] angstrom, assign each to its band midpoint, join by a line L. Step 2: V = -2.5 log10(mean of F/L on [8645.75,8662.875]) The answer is 0.03 mag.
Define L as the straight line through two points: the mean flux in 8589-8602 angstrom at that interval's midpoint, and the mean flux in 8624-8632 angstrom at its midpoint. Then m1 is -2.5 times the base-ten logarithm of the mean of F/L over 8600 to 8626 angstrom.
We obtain 0.01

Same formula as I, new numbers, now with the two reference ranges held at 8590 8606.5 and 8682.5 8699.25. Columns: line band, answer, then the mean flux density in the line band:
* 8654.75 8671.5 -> 1.9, 23.2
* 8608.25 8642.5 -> 0.2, 26.2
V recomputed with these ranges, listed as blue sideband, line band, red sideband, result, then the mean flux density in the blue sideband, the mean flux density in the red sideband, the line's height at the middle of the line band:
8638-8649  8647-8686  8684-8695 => 0.05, 26.2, 25.6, 25.9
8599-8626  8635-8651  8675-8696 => 0.00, 26.3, 25.8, 26.1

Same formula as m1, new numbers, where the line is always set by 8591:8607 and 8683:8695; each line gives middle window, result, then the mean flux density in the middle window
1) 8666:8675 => 0.09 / 23.9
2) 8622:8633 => 0.00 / 26.4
